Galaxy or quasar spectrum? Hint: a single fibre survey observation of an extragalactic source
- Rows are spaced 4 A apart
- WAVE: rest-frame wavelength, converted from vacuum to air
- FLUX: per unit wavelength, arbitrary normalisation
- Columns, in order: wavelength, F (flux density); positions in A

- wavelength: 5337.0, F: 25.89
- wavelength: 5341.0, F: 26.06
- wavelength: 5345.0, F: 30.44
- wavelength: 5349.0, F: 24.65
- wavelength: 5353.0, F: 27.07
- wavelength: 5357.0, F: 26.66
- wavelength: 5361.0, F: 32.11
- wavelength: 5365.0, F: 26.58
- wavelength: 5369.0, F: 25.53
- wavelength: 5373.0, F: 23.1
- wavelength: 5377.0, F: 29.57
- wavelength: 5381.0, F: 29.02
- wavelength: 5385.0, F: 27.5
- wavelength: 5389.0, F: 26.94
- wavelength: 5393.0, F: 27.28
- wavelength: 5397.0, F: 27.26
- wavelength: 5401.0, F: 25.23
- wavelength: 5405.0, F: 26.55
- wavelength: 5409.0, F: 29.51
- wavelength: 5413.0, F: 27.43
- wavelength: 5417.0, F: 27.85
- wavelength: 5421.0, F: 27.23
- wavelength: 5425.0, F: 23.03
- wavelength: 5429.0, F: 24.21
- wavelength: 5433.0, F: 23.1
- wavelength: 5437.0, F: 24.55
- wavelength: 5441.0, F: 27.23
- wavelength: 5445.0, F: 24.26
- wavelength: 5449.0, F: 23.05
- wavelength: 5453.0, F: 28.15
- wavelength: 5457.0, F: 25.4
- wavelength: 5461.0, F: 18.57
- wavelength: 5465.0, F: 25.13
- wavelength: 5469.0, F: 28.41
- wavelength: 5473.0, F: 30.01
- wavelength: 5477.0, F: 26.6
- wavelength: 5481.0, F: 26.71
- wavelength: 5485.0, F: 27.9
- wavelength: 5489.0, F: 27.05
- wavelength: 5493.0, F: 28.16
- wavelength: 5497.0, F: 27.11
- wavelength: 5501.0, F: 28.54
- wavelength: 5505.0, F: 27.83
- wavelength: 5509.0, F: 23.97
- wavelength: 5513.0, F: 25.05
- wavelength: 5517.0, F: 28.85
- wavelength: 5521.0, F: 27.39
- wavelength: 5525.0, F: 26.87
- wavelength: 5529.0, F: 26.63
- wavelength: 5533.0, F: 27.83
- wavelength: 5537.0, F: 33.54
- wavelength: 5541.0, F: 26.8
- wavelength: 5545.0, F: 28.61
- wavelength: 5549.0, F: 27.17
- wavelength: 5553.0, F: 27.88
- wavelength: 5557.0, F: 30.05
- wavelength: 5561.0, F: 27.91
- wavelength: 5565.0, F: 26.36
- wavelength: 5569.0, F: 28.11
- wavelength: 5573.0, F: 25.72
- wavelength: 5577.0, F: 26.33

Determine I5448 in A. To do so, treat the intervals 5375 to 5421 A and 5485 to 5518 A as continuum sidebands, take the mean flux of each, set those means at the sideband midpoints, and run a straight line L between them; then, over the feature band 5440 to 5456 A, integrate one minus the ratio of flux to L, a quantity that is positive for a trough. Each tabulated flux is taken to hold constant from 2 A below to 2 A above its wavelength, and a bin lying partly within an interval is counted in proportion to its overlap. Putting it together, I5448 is 1.1 A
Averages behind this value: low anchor 27.6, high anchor 27.1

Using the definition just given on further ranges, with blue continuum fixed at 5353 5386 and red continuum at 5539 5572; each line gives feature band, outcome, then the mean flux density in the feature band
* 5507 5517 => 0.8 A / 25.4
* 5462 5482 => 0.5 A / 27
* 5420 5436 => 1.9 A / 24.2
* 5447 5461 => 1.6 A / 24.5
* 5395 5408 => 0.4 A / 26.6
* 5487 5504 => 0.0 A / 27.7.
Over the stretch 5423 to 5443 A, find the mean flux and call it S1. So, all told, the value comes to 24.4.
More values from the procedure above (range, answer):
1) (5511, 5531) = 27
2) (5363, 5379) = 26.2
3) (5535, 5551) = 29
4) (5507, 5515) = 24.5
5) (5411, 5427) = 26.4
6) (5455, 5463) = 22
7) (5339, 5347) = 28.2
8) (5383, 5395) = 27.2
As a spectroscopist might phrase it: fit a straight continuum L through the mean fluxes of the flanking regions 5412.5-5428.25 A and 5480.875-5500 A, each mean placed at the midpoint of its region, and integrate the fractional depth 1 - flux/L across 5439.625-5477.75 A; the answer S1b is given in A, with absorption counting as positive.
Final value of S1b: 1.8 A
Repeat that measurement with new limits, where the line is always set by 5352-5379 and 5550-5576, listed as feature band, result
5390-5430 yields 1.01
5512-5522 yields 0.09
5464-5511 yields 0.22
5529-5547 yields -0.89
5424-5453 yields 3.03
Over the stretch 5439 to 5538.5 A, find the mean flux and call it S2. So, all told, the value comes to 26.8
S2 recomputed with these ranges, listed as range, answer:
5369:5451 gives 26.2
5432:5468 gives 24.5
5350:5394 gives 27.3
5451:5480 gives 26.1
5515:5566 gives 28.2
